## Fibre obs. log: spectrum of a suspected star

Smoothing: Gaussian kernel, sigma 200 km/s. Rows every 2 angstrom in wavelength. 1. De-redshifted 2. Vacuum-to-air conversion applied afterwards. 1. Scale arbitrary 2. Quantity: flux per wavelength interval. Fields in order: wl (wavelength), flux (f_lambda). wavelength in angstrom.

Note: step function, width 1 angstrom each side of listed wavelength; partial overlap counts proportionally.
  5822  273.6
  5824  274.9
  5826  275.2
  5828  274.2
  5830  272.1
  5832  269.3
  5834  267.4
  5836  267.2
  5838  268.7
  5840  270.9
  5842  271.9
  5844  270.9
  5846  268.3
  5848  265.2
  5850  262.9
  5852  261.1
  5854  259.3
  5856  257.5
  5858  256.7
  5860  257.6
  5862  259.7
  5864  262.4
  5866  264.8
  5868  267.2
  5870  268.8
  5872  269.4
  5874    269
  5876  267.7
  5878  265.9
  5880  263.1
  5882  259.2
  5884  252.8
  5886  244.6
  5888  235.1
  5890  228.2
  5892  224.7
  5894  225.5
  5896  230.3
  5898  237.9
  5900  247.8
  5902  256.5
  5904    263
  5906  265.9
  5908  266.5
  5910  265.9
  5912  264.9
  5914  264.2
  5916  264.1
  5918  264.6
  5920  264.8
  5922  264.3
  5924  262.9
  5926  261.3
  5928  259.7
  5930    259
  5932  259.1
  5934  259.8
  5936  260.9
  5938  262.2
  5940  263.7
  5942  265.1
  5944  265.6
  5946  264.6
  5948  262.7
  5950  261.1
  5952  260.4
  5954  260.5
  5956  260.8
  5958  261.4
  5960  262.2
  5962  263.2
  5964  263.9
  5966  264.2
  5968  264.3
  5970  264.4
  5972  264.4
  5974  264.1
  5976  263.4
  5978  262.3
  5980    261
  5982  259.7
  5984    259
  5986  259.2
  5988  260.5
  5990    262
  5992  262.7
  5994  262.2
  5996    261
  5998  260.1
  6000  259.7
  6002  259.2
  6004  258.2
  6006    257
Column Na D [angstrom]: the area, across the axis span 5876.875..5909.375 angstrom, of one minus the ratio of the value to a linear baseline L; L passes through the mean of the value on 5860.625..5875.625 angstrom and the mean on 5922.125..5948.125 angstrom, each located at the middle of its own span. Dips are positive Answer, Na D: 2.0 angstrom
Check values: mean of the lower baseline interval 266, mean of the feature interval 248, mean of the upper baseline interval 262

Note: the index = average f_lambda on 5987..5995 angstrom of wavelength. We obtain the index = 262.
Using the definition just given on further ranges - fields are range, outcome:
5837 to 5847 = 270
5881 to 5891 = 244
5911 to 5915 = 265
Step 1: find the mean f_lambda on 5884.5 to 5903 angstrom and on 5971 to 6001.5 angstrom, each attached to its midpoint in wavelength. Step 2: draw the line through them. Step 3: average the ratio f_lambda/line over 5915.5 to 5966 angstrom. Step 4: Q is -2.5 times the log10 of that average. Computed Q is -0.05 mag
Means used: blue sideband 237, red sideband 261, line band 262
